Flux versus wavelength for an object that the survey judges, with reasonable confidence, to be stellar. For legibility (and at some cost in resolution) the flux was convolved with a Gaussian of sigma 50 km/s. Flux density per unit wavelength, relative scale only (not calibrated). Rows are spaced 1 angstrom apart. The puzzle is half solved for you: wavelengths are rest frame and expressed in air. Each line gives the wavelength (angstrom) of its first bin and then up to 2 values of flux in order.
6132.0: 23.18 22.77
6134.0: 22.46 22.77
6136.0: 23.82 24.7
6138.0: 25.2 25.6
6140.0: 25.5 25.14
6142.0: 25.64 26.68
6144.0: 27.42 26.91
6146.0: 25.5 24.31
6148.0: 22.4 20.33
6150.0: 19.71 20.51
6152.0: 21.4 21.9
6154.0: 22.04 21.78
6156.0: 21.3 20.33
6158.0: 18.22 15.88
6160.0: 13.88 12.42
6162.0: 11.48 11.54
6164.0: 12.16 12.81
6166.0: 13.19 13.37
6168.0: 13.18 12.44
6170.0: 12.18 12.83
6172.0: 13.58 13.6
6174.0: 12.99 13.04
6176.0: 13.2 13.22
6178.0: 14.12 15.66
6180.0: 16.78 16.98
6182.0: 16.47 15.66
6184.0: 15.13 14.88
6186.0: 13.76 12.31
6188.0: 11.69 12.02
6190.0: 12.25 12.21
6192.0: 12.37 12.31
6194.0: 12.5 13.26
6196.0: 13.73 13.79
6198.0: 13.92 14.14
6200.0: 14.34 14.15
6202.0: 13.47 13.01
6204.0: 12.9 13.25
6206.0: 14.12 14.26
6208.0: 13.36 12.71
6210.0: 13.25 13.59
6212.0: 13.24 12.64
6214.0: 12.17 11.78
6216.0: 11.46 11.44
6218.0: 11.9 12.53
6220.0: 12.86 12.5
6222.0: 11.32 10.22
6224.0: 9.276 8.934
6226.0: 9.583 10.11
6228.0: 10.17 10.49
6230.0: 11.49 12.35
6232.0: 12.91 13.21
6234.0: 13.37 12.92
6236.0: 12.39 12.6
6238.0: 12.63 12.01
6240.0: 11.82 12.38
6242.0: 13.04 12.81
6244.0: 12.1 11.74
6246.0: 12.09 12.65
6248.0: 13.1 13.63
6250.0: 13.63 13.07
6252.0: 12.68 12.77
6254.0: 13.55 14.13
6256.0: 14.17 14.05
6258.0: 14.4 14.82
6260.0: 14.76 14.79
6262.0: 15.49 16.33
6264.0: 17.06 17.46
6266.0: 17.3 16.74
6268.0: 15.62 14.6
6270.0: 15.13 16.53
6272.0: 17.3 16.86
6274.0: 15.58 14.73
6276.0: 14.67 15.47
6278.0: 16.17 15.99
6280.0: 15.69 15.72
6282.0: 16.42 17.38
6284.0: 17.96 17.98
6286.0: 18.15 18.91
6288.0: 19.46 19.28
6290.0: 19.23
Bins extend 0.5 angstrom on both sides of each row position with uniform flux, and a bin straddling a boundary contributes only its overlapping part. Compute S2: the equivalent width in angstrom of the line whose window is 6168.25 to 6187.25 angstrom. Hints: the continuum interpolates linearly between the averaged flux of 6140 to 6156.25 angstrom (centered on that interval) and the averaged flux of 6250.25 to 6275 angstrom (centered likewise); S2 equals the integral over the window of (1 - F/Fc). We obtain 6.34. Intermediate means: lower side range 23.4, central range 14.2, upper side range 15.2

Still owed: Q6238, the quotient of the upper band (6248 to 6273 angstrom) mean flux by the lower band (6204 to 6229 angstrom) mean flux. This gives 1.26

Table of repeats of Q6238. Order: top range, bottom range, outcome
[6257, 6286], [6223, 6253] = 1.33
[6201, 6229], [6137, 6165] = 0.58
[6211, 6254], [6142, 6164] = 0.60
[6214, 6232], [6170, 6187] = 0.78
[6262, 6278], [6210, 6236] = 1.37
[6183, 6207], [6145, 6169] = 0.75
